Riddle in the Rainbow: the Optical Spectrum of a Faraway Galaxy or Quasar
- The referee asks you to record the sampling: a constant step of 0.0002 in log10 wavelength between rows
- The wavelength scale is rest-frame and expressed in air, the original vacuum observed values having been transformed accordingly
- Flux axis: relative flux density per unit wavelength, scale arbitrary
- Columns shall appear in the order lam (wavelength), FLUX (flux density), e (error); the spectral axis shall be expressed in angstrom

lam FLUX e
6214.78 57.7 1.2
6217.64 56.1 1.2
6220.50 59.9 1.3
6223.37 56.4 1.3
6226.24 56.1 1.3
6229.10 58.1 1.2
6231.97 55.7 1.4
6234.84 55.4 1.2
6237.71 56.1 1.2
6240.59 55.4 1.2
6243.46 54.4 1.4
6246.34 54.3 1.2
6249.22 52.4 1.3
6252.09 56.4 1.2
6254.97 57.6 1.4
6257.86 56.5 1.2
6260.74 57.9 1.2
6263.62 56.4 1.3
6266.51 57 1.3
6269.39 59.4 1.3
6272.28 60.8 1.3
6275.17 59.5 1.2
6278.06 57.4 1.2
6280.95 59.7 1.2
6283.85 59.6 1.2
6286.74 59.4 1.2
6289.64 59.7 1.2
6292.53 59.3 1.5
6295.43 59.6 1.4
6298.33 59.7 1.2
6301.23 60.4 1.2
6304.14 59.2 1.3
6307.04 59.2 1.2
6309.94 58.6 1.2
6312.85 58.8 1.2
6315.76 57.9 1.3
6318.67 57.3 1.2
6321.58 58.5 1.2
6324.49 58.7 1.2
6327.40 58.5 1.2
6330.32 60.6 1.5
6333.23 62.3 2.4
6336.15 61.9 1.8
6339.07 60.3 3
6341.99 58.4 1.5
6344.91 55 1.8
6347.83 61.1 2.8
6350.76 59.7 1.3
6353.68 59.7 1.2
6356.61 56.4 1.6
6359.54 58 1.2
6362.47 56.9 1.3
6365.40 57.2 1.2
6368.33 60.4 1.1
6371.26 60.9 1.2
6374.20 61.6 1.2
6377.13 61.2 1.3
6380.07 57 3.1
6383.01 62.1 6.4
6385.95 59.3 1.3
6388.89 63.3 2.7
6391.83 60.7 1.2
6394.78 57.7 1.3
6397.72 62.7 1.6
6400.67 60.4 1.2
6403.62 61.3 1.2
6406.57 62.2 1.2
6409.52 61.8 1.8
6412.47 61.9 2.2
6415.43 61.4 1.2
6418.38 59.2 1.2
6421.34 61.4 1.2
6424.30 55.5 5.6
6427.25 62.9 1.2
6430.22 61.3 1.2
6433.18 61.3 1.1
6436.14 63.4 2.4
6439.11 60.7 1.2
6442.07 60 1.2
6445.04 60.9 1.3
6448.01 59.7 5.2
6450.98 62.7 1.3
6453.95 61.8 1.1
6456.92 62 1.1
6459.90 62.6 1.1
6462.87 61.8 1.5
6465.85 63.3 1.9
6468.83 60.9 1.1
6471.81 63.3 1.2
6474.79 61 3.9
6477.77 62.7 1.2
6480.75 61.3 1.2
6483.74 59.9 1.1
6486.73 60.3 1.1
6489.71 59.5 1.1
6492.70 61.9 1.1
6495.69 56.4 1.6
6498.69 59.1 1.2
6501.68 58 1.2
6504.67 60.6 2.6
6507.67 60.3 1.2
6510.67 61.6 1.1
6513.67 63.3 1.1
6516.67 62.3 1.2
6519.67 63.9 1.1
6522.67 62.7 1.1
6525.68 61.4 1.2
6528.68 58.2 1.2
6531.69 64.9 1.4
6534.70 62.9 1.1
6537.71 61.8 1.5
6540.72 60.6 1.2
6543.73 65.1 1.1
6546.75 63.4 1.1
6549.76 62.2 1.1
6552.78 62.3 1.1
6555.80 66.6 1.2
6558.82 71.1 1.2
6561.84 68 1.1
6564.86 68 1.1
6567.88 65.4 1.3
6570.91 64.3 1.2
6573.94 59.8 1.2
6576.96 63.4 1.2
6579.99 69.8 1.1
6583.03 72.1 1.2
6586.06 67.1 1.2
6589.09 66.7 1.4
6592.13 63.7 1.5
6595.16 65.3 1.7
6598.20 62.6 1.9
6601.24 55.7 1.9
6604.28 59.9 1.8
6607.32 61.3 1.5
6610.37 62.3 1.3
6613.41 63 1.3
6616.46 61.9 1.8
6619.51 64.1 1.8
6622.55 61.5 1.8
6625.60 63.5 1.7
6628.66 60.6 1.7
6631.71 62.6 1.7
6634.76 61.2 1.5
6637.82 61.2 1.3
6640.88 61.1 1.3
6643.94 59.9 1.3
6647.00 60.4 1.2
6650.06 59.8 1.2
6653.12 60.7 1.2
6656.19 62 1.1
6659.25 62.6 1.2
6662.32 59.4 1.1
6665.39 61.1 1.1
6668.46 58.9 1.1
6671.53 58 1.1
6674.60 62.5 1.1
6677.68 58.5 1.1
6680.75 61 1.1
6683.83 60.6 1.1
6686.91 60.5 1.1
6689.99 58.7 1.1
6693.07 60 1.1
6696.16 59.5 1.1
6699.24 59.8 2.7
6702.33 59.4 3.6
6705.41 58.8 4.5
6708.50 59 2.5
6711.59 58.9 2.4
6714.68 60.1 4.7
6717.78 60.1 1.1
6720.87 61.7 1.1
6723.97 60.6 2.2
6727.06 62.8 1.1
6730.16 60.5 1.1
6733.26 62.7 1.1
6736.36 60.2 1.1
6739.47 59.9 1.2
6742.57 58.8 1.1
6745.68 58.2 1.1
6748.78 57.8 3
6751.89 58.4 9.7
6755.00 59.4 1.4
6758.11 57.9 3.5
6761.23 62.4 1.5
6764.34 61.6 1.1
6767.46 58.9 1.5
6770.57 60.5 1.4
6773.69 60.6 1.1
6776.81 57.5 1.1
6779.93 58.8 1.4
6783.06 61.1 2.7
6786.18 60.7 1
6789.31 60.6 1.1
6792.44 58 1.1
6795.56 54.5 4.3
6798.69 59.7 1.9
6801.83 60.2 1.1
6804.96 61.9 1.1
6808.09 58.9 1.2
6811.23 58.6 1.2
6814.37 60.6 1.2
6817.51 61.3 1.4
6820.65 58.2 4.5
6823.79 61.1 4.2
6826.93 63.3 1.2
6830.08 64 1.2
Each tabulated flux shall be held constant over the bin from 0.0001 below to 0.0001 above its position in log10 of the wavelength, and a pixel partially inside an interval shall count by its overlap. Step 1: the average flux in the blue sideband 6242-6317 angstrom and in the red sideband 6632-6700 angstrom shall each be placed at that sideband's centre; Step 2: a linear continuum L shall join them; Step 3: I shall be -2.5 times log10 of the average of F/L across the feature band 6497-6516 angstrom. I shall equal -0.02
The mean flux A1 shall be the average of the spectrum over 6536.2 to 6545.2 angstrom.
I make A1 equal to 62.5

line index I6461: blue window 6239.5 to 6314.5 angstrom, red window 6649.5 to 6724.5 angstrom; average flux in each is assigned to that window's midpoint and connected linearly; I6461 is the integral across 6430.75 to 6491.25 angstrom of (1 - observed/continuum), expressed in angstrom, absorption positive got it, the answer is -2.6 angstrom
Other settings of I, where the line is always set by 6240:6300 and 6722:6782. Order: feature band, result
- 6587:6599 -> -0.10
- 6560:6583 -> -0.12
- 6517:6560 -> -0.08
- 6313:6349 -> -0.02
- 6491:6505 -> -0.01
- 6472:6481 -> -0.06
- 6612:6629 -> -0.06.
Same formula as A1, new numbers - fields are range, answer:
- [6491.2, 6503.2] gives 58.9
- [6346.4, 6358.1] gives 59.2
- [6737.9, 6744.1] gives 59.3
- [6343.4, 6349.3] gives 58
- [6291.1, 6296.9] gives 59.4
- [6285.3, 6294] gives 59.5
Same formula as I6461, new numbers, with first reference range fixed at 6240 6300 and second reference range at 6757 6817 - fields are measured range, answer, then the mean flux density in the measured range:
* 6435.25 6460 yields -1.3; 61.4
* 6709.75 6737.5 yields -0.7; 60.8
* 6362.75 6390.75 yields -1.0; 60.2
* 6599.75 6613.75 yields -0.3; 60.2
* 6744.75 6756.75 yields 0.2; 58.5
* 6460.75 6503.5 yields -1.6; 60.7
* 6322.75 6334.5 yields -0.4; 60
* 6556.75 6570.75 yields -2.1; 67.7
